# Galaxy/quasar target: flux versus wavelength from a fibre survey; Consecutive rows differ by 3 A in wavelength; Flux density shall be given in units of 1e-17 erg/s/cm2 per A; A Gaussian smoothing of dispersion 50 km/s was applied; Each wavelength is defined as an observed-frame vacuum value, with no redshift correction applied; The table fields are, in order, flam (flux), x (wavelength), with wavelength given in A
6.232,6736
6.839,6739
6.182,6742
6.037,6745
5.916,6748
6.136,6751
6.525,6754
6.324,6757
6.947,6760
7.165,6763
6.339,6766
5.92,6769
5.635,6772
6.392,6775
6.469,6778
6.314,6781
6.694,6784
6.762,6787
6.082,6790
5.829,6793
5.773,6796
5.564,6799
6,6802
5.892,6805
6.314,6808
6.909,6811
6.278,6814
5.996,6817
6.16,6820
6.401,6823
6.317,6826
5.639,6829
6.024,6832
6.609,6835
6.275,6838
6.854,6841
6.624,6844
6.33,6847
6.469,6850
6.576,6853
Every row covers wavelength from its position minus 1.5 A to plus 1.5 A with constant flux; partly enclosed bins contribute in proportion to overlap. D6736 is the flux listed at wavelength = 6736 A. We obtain 6.232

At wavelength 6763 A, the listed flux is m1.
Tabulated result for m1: 7.165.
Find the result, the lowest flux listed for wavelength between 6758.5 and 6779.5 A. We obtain 5.635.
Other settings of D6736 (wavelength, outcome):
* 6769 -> 5.92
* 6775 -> 6.392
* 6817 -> 5.996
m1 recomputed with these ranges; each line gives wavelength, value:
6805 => 5.892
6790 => 6.082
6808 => 6.314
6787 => 6.762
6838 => 6.275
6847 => 6.33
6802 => 6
